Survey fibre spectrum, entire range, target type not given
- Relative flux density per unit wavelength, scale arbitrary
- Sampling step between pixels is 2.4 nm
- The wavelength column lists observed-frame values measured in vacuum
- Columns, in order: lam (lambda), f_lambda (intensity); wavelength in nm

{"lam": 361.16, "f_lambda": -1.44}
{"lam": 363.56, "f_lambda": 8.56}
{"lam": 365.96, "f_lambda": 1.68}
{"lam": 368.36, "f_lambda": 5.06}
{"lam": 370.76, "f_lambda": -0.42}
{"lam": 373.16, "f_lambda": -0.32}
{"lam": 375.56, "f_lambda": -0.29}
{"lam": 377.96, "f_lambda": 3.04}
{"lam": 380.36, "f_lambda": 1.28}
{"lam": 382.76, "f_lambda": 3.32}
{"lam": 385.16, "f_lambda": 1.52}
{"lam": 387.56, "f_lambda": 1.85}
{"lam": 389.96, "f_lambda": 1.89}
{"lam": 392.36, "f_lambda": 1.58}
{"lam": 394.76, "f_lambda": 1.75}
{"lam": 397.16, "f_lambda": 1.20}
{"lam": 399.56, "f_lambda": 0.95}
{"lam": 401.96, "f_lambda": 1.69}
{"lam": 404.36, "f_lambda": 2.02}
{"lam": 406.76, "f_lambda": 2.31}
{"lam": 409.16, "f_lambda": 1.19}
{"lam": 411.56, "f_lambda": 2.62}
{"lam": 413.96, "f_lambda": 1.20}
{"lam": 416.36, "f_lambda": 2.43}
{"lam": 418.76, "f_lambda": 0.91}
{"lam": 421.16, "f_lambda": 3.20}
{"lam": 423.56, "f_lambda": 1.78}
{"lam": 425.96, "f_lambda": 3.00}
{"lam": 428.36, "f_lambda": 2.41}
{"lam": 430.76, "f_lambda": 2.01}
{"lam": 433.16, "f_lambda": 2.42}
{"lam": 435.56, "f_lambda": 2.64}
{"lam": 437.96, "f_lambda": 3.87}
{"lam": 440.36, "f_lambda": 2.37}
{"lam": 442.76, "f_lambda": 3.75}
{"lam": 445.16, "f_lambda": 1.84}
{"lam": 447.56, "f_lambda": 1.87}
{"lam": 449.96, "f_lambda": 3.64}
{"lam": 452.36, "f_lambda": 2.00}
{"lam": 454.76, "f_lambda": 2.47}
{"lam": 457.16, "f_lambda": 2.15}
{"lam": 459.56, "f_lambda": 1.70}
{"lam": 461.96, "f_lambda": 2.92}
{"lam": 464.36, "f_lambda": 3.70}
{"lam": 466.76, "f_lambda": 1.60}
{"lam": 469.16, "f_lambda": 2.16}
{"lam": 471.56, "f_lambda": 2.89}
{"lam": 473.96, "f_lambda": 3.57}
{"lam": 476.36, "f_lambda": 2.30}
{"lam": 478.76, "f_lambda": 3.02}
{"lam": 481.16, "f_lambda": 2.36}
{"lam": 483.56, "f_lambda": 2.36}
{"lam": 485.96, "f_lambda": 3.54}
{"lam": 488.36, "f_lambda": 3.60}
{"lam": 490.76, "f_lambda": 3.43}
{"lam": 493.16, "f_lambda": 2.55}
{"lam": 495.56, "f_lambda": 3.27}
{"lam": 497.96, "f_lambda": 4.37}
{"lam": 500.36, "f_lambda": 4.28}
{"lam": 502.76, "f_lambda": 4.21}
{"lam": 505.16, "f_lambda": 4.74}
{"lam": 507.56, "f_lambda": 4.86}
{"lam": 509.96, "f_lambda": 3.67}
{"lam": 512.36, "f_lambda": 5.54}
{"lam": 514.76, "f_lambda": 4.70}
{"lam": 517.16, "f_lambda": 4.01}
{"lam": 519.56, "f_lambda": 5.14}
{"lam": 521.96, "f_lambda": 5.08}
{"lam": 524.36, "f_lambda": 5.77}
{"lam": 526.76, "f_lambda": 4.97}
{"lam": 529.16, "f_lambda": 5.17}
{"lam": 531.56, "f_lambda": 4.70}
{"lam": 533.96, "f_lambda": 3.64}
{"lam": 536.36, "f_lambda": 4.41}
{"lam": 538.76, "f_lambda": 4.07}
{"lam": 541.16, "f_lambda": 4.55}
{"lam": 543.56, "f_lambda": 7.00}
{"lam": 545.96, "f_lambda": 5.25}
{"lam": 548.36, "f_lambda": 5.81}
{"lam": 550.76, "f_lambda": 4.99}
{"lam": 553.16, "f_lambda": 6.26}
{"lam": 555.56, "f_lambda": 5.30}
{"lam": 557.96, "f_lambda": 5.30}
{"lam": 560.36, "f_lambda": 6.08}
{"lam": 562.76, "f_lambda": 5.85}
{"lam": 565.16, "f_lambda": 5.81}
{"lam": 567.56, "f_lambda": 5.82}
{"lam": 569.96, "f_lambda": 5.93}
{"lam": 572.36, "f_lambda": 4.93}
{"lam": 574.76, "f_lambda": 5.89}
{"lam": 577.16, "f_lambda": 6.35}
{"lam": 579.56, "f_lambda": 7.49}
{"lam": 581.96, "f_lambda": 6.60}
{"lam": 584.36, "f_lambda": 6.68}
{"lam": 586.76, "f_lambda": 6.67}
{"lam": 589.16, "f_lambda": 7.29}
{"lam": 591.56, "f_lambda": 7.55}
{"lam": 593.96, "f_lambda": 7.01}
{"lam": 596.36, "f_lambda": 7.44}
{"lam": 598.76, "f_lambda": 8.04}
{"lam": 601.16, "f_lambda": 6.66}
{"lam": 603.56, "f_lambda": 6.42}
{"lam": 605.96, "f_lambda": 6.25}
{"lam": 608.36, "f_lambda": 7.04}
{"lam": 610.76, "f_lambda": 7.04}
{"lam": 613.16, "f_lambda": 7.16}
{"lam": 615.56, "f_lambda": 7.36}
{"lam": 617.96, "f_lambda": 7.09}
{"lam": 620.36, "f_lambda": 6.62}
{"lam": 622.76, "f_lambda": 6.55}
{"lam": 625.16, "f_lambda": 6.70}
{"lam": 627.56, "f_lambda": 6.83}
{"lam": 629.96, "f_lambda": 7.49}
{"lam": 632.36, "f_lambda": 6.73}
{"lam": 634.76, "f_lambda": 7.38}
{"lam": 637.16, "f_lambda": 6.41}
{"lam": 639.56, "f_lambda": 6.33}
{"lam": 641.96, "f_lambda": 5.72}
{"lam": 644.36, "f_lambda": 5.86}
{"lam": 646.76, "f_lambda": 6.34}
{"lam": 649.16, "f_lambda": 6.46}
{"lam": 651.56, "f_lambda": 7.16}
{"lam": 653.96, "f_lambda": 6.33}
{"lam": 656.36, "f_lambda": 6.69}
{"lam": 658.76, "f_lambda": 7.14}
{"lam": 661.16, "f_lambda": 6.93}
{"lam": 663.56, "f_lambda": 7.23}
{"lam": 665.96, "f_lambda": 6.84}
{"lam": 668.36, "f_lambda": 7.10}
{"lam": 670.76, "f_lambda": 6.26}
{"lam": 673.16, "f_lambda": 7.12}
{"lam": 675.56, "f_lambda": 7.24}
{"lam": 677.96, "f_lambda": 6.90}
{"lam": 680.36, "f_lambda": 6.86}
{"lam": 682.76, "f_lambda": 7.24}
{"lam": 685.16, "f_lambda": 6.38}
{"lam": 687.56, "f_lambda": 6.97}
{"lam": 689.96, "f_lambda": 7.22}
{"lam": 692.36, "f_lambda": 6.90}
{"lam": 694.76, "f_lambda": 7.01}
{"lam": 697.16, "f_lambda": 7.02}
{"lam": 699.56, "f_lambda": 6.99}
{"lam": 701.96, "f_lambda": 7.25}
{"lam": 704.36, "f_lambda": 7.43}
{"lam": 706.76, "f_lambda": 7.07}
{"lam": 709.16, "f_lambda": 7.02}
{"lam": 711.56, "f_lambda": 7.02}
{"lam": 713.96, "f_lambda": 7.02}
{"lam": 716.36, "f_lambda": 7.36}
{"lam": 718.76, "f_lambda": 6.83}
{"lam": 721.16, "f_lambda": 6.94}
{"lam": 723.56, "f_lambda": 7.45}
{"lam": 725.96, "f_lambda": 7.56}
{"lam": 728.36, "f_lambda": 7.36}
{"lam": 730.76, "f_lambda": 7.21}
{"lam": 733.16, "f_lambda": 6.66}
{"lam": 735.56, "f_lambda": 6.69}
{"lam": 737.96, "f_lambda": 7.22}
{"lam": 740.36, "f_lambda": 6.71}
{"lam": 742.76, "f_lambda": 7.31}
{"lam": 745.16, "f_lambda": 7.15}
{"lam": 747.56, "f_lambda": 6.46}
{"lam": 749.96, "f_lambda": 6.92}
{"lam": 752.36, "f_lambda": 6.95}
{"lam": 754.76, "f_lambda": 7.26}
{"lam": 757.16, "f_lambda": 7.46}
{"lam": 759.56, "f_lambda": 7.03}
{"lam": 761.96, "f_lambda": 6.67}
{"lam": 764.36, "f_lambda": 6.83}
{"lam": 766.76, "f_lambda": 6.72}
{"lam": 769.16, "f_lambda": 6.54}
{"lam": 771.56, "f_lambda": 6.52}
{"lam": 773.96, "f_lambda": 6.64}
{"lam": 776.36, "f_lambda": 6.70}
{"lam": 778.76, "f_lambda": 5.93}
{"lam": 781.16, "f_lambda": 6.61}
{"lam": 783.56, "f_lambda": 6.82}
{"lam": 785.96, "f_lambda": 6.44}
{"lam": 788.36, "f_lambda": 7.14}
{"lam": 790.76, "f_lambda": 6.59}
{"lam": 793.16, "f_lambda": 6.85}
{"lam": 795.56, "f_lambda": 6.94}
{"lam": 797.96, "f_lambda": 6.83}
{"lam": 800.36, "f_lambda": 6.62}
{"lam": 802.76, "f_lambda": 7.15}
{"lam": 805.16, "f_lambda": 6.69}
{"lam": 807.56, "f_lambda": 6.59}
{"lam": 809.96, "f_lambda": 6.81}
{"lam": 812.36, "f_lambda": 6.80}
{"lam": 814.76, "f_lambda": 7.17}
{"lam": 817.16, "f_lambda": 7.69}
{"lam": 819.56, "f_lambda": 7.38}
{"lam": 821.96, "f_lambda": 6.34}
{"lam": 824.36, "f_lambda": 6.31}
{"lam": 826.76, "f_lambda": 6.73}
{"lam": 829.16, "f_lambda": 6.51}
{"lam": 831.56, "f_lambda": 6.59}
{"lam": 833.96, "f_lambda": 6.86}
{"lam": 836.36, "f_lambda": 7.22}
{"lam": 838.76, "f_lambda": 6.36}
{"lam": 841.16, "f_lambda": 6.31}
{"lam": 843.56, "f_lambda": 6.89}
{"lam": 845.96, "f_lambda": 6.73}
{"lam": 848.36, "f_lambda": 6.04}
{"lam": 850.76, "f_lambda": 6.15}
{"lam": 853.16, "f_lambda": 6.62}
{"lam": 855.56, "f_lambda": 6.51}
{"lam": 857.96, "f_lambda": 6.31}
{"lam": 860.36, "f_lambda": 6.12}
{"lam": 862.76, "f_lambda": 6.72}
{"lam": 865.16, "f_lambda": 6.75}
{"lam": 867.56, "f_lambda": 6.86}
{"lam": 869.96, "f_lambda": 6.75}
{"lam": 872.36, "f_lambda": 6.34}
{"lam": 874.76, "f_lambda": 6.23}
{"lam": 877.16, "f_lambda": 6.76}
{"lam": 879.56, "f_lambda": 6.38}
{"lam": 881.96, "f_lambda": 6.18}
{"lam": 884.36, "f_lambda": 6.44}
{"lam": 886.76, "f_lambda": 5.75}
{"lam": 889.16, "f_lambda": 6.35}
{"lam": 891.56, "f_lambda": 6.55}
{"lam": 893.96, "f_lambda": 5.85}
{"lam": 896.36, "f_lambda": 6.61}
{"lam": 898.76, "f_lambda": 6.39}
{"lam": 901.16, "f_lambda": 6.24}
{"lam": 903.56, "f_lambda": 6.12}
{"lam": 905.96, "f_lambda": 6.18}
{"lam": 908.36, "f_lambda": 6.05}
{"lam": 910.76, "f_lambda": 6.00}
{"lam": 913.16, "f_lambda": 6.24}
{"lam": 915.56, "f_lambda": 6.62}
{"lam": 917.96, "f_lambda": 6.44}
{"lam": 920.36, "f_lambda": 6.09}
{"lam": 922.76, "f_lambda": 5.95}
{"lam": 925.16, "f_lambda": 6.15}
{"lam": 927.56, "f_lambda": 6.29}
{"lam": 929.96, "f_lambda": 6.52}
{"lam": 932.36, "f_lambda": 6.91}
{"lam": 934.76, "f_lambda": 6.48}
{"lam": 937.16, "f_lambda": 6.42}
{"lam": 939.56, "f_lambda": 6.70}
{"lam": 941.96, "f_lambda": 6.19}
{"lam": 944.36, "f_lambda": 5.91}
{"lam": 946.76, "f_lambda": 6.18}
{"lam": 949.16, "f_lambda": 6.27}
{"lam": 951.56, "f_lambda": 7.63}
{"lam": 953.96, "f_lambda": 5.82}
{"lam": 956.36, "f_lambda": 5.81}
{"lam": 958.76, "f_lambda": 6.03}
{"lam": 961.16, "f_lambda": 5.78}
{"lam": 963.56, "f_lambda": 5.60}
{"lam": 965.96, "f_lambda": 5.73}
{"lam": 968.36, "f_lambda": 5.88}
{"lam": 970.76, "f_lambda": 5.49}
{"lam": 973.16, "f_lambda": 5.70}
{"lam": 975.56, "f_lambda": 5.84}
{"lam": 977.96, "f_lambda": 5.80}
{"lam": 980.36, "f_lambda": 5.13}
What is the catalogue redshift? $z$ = 0.24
